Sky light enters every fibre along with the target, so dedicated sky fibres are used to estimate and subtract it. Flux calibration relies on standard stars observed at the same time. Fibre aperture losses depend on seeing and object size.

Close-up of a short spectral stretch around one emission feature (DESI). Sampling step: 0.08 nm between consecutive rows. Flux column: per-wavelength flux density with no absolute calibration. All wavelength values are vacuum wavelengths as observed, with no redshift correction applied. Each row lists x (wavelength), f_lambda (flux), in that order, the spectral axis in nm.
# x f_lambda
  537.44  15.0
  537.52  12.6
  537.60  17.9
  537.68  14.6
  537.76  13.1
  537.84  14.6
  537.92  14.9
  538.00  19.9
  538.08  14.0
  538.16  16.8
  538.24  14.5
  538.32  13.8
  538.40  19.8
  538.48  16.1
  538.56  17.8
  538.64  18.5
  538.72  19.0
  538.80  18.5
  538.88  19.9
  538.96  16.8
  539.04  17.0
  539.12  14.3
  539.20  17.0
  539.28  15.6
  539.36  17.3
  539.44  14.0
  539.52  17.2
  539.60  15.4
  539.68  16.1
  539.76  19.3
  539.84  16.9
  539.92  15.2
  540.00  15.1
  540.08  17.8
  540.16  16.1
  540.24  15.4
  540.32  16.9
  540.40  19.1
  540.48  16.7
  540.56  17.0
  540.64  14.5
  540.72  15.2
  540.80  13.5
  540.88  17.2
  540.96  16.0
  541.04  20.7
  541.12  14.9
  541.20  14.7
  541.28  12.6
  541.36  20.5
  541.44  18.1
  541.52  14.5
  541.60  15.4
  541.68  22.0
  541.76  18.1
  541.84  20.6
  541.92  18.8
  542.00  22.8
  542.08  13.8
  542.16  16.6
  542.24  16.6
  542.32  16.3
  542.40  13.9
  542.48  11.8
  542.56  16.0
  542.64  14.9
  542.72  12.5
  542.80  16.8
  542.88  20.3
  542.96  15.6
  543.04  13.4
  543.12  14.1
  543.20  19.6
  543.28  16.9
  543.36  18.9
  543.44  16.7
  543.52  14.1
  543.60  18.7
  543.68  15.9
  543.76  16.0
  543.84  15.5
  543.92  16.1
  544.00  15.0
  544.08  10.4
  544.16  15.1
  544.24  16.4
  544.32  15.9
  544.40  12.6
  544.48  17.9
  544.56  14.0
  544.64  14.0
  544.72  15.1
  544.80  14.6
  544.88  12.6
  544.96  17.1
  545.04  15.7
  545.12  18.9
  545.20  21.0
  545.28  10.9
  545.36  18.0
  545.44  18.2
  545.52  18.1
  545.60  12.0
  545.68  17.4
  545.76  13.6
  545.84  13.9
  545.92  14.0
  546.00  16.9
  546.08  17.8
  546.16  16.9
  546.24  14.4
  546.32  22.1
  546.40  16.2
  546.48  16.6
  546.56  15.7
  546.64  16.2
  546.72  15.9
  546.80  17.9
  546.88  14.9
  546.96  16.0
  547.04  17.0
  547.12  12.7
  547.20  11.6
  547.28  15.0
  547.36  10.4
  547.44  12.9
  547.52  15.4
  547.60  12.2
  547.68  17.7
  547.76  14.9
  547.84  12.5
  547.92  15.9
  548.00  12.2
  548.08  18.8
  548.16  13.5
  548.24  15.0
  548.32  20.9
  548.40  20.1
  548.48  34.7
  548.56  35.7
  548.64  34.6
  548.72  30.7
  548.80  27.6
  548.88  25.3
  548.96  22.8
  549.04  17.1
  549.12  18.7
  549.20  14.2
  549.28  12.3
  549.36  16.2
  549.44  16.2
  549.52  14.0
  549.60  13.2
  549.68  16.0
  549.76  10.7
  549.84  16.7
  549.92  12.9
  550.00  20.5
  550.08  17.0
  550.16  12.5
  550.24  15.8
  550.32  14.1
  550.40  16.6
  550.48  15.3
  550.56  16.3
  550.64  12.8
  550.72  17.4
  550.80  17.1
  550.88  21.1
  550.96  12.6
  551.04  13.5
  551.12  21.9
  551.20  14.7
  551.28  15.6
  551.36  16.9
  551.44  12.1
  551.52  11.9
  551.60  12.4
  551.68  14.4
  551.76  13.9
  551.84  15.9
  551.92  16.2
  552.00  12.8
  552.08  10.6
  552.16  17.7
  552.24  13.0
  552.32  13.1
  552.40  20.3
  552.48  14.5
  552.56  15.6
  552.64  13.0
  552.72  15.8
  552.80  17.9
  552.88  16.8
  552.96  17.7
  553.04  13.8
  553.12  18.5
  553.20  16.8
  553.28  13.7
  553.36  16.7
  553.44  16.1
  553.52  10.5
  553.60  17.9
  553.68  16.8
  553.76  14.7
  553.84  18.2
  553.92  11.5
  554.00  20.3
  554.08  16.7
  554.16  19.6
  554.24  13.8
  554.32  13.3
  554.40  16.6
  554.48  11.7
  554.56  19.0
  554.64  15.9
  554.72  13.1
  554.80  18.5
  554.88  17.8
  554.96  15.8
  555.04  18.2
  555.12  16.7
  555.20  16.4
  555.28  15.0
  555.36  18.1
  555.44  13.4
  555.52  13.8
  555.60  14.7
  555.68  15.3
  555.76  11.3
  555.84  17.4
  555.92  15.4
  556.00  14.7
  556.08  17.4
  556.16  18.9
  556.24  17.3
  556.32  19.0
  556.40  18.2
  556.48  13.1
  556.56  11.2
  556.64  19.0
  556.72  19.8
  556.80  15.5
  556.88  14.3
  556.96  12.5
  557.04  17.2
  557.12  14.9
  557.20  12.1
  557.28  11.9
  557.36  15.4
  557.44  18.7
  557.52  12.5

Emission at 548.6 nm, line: H-beta 4861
